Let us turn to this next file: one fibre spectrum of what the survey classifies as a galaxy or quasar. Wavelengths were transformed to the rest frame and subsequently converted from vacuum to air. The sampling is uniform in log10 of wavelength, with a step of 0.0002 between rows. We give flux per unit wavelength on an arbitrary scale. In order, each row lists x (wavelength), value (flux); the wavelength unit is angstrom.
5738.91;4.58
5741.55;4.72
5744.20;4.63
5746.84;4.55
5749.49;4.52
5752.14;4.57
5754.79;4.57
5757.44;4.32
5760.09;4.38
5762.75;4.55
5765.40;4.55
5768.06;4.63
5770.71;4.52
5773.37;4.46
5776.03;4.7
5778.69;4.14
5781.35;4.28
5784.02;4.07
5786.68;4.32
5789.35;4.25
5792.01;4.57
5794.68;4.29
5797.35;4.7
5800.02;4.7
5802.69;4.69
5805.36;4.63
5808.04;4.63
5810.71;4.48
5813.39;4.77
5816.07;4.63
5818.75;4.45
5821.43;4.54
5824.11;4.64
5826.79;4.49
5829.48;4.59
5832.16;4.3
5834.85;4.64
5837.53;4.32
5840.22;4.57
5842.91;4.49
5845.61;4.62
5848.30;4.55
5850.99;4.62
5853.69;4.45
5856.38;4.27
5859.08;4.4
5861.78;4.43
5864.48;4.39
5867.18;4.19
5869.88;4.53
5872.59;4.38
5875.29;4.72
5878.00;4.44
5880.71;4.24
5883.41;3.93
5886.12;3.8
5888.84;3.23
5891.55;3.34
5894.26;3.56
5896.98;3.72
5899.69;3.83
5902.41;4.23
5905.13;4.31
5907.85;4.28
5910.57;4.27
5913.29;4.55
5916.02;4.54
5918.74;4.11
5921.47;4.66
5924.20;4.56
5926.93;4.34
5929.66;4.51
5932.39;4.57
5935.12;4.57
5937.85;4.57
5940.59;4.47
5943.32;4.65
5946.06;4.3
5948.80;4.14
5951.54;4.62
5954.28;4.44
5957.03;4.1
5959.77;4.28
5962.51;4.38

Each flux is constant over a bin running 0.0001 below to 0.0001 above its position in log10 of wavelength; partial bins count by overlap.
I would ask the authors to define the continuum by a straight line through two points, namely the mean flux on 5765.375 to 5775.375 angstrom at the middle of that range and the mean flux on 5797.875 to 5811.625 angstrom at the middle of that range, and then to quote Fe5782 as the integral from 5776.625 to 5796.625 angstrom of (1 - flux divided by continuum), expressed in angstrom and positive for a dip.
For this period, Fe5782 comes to 1.25 angstrom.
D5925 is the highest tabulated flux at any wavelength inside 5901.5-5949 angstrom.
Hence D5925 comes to 4.66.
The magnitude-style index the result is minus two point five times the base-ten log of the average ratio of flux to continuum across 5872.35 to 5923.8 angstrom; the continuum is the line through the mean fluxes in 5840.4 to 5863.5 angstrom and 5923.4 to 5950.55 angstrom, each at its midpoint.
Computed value 0.09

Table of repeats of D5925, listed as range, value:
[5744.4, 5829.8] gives 4.77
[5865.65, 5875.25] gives 4.53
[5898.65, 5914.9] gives 4.55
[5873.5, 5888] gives 4.72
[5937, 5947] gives 4.65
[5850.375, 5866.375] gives 4.62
